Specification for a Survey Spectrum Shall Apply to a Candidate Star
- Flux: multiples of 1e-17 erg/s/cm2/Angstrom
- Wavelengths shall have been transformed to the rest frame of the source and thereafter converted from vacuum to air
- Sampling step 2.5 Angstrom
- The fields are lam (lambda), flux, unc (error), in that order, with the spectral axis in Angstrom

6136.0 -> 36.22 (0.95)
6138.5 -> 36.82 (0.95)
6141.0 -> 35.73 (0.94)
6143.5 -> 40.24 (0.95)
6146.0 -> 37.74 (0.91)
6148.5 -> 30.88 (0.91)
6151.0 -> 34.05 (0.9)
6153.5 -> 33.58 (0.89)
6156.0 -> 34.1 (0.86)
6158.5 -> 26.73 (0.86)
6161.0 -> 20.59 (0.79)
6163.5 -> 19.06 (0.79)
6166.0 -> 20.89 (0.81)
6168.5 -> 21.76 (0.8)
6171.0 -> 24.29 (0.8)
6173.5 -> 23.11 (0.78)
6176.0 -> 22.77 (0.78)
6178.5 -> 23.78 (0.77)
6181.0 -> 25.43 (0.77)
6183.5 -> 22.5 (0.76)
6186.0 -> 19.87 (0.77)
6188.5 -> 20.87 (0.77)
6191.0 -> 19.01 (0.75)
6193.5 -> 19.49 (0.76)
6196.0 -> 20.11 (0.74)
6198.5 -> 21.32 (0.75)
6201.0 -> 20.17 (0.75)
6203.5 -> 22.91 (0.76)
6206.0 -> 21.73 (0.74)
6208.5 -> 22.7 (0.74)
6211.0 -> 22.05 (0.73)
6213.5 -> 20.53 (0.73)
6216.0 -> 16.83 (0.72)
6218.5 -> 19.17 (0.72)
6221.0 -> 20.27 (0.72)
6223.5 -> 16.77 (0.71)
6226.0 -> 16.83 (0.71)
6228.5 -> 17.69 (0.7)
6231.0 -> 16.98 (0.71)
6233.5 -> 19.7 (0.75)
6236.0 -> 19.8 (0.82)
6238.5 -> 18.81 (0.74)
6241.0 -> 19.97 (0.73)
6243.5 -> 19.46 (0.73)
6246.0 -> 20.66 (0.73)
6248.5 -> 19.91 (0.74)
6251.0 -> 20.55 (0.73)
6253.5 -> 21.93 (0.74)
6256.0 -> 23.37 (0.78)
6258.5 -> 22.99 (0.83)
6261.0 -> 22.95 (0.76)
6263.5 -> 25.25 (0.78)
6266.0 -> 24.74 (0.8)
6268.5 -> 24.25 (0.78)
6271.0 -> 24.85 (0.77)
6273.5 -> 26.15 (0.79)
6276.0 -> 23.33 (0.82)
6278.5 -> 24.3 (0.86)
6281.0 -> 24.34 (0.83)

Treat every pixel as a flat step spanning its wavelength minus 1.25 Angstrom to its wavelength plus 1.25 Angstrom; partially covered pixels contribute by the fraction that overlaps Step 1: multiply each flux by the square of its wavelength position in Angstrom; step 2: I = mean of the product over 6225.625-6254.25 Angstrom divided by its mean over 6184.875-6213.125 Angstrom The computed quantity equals 0.94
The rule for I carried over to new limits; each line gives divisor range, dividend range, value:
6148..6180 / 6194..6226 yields 0.80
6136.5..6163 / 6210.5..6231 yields 0.58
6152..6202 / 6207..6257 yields 0.87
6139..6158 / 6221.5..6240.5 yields 0.54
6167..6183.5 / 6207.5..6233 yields 0.82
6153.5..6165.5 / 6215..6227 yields 0.71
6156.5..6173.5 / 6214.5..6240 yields 0.82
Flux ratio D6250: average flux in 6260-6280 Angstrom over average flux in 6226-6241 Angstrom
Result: 1.3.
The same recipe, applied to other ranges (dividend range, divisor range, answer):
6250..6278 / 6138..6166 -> 0.76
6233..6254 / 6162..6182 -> 0.89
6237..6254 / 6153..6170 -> 0.81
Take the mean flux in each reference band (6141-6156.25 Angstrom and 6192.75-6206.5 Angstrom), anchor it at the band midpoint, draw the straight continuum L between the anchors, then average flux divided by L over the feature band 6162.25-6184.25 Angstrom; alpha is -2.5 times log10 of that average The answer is 0.24 mag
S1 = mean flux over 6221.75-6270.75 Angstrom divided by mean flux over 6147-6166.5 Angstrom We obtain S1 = 0.74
